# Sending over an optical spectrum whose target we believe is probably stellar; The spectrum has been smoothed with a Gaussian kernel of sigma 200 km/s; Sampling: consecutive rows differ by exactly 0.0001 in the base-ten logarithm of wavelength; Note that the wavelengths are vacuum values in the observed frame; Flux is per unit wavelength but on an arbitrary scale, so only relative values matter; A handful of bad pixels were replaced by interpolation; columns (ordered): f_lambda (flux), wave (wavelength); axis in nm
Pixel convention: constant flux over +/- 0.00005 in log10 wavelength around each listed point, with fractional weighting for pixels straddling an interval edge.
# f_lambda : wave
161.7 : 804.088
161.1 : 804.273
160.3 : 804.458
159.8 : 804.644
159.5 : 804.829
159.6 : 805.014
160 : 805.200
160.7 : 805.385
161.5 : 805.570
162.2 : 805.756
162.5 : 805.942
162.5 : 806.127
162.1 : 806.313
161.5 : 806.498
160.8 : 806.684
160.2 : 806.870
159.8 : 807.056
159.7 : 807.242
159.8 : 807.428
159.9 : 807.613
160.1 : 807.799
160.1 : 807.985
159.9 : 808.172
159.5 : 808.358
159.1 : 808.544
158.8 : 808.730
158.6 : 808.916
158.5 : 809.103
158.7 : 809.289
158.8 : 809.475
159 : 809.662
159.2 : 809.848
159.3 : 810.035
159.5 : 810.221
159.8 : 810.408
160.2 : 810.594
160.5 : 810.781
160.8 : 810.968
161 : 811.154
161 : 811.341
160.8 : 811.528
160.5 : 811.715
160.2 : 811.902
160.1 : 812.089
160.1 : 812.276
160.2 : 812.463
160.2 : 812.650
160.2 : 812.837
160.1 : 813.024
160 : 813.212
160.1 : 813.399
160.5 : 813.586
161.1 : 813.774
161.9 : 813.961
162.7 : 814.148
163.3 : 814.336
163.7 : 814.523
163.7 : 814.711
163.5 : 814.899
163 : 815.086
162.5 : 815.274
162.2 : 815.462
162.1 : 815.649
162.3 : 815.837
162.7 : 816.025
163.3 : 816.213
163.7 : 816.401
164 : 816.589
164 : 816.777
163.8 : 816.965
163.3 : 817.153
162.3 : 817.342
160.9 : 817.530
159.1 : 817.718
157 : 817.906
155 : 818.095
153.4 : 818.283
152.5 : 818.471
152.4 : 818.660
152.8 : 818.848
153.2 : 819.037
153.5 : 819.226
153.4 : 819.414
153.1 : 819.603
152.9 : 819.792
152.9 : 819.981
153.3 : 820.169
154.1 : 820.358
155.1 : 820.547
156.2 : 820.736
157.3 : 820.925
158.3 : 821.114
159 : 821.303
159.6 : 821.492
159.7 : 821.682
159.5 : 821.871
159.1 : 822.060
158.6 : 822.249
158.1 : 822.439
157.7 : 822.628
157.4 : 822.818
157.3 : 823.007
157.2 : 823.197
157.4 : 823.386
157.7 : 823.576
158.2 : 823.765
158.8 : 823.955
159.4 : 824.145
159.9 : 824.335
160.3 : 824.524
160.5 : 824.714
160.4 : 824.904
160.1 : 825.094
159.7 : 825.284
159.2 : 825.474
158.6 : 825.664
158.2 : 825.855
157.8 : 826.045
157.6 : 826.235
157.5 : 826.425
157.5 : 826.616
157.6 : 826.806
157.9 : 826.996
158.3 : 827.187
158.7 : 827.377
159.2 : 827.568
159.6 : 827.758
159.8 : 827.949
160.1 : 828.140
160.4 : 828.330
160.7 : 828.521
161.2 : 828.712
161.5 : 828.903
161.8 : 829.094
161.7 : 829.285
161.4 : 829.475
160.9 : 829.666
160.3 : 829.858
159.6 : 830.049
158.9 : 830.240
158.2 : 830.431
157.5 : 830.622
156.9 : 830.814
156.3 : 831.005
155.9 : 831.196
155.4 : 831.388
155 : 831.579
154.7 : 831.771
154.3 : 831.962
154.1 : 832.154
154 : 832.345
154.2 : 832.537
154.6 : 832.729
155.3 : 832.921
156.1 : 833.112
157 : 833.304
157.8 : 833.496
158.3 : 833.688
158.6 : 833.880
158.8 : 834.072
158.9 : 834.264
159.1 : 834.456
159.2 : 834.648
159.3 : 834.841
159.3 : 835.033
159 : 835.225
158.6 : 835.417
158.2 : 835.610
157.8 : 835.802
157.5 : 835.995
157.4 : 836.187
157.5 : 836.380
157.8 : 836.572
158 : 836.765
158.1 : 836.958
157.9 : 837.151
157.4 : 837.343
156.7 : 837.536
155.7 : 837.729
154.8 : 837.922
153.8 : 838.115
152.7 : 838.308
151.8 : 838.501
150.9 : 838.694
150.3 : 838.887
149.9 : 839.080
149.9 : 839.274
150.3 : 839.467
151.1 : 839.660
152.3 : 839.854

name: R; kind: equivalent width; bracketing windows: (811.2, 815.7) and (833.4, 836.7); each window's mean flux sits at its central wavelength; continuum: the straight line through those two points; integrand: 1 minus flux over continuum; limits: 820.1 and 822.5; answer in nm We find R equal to 0.04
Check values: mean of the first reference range 161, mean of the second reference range 158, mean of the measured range 158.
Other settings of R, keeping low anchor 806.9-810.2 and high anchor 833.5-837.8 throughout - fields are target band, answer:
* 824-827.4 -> -0.005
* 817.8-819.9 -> 0.070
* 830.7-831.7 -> 0.015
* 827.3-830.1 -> -0.036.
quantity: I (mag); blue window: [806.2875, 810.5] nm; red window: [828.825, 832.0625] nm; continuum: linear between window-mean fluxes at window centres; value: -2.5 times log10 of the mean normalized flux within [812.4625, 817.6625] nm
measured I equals -0.02 mag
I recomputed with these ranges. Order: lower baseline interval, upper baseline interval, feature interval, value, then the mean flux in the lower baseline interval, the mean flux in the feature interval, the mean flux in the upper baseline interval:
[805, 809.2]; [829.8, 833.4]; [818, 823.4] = 0.02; 160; 156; 156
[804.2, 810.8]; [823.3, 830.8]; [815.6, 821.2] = 0.01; 160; 158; 159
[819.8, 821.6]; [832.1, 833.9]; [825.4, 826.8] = -0.01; 156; 158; 156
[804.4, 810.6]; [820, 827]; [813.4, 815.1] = -0.02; 160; 162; 158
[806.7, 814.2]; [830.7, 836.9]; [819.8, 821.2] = 0.02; 160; 155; 157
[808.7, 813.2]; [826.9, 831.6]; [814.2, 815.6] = -0.02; 160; 163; 159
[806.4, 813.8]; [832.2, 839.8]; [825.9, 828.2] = -0.01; 160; 158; 156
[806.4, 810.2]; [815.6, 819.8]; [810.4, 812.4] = -0.01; 160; 160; 158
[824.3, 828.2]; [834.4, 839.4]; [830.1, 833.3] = 0.01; 159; 156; 156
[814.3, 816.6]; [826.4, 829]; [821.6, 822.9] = 0.02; 163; 159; 159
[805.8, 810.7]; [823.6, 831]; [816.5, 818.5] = 0.00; 160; 160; 159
